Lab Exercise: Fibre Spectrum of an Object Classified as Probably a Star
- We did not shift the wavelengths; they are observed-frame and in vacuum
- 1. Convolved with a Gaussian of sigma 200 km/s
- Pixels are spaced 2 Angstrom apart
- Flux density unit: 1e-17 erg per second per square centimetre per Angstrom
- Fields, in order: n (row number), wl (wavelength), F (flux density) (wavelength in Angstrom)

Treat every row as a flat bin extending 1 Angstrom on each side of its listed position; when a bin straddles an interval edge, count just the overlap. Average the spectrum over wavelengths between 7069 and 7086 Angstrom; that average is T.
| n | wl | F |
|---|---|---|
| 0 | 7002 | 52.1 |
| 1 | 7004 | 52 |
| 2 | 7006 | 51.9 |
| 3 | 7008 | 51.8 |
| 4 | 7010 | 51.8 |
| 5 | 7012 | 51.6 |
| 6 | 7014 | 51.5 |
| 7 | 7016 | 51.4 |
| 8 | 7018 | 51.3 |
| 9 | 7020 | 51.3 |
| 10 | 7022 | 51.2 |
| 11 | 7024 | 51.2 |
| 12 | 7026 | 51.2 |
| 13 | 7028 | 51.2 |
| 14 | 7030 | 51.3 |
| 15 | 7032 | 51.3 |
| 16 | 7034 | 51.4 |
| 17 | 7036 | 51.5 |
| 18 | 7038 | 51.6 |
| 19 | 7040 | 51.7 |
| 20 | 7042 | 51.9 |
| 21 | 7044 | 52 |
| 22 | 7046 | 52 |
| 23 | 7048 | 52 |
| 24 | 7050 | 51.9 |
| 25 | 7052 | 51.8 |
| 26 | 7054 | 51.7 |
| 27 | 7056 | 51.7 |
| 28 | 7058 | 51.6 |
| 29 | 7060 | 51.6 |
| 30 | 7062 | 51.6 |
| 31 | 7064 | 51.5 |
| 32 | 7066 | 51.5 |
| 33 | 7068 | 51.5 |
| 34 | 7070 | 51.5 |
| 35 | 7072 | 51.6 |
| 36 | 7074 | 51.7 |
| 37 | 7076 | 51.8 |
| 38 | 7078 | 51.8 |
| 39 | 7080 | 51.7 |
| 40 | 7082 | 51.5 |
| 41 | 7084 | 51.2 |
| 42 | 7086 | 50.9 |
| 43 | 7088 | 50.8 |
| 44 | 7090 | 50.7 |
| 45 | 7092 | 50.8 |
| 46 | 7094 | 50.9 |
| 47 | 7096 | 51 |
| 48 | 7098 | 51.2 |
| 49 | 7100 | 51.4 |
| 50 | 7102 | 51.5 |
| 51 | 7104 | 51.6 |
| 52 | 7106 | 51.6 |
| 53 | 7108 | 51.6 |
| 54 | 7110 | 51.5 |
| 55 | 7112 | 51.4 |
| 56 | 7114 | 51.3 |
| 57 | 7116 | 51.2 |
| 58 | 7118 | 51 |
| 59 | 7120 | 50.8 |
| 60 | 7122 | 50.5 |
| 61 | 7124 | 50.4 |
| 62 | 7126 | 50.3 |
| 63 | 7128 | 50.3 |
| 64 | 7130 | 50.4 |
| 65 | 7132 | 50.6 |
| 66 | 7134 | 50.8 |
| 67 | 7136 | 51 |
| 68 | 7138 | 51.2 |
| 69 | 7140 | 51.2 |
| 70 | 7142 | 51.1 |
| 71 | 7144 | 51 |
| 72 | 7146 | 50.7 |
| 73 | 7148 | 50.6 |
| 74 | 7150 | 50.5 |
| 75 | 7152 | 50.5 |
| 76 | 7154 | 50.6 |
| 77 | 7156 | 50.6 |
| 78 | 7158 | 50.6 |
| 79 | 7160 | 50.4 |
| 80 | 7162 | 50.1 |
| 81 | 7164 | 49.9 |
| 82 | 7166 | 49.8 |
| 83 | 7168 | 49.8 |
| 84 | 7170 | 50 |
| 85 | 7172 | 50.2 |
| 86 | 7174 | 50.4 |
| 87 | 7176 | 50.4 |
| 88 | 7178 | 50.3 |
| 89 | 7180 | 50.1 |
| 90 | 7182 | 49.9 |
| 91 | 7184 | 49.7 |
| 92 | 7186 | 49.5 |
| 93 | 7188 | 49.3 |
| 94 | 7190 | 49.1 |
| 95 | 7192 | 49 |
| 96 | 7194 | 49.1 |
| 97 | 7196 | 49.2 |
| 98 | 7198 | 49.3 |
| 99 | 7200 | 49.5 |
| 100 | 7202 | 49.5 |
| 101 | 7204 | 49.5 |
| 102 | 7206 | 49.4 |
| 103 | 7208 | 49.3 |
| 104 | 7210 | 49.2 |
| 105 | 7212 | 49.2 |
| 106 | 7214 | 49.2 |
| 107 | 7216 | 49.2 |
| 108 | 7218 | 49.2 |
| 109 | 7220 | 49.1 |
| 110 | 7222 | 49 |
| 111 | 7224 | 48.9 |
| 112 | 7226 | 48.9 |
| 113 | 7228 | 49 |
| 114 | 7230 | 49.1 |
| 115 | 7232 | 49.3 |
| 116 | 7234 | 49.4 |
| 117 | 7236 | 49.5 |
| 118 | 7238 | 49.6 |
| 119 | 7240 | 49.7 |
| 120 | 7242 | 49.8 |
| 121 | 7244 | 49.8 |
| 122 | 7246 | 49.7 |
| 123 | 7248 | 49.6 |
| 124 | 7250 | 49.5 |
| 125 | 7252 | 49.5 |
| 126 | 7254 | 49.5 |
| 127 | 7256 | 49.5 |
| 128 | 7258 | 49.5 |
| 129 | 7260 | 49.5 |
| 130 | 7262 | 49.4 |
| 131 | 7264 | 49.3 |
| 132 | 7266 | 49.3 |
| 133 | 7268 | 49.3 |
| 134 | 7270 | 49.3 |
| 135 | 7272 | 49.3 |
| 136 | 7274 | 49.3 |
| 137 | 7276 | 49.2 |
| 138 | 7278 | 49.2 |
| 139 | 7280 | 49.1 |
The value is 51.6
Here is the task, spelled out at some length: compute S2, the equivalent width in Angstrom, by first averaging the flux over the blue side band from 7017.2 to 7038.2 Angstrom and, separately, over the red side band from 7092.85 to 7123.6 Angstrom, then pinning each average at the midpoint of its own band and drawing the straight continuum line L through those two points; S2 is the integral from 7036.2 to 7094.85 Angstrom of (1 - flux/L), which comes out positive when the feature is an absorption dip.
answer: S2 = -0.3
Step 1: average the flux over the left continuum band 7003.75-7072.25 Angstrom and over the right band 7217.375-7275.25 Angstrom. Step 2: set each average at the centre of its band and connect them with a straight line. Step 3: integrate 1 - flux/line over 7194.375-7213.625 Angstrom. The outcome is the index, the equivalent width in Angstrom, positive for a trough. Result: 0.2 Angstrom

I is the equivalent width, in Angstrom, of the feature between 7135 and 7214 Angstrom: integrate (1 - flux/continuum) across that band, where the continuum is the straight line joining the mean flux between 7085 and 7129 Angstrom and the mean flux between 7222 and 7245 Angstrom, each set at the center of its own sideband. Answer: 0.2 Angstrom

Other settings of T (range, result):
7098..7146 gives 51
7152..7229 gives 49.6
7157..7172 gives 50.1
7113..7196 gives 50.3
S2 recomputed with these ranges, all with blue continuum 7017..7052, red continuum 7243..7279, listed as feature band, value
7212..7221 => 0.1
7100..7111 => -0.1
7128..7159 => -0.1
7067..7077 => -0.1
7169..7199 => 0.3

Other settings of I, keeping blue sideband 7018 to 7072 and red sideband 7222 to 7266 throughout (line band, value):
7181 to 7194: 0.2 Angstrom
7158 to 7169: 0.1 Angstrom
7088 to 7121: -0.2 Angstrom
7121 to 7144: 0.0 Angstrom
